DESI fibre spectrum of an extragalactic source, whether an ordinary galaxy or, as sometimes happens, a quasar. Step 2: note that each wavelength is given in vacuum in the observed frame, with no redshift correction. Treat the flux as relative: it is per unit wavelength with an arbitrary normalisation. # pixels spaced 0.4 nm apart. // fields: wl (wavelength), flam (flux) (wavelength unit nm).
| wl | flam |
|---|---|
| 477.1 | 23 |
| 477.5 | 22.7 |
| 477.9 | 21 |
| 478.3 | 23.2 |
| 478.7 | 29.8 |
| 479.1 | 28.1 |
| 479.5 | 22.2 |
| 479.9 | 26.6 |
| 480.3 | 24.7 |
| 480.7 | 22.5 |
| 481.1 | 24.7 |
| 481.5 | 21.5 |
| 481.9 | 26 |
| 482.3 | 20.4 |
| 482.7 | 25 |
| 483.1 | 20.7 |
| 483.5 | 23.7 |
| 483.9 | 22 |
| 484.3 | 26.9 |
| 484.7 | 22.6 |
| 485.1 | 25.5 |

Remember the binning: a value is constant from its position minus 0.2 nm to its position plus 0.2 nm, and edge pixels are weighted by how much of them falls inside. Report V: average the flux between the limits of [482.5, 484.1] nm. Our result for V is 22.9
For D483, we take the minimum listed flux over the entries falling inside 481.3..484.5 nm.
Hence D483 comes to 20.4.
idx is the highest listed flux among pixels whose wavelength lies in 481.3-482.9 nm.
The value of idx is 26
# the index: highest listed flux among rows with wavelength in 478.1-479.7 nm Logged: 29.8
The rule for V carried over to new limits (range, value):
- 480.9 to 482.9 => 23.5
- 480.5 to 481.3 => 23.6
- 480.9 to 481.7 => 23.1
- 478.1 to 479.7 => 25.8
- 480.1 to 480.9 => 23.6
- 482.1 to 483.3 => 22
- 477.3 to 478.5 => 22.3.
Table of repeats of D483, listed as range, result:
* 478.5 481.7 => 21.5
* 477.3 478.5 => 21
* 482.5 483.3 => 20.7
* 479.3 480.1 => 22.2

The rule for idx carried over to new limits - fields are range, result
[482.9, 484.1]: 23.7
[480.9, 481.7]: 24.7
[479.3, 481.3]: 26.6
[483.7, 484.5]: 26.9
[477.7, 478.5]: 23.2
